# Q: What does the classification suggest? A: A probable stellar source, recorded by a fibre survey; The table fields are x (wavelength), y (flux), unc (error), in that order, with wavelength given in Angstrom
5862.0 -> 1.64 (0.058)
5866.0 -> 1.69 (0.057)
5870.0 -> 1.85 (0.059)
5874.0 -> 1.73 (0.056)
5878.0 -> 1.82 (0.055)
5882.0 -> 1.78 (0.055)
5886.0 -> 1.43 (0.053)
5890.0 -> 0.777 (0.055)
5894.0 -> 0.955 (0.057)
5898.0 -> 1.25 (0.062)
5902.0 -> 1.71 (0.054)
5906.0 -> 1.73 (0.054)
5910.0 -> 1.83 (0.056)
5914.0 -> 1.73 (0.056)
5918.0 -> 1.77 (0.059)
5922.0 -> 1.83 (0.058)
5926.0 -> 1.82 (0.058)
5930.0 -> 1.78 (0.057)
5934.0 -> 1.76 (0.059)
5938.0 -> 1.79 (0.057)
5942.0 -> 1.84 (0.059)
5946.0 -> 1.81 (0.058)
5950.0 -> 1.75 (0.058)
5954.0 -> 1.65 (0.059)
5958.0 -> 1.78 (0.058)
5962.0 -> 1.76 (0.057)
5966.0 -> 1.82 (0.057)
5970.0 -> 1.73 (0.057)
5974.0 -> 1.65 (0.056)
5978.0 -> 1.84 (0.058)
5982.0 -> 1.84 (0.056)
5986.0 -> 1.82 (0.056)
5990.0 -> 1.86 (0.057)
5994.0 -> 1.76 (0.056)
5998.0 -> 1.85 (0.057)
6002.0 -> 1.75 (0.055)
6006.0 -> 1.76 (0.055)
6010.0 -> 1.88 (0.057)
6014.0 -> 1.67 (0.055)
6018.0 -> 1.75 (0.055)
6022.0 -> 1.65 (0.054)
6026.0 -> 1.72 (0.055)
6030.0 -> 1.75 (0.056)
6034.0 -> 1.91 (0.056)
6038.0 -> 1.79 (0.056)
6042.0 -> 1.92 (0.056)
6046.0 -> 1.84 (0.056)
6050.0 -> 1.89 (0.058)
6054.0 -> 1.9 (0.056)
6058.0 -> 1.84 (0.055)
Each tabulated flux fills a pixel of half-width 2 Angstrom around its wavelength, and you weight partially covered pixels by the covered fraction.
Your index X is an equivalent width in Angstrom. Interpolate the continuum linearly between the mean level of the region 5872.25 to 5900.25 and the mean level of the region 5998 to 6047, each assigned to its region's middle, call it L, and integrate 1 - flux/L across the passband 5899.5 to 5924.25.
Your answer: -4.9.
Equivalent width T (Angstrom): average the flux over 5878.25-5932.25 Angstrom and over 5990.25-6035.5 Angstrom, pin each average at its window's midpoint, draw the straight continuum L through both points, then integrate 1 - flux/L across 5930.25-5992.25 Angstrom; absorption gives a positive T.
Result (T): -3.79 Angstrom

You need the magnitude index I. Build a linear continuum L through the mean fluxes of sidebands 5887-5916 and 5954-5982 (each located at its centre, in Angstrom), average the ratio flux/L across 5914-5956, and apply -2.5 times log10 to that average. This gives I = -0.12 mag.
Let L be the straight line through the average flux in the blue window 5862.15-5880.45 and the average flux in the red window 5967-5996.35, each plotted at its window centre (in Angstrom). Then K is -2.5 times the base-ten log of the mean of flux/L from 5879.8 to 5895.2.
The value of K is 0.37 mag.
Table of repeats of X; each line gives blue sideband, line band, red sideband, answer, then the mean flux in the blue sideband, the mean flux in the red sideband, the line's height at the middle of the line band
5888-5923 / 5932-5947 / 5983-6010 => -1.7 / 1.5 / 1.81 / 1.61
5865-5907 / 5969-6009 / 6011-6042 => -2.2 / 1.51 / 1.76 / 1.7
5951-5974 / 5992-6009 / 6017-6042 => -0.3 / 1.74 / 1.77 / 1.76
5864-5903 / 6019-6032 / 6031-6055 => 0.8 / 1.49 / 1.87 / 1.83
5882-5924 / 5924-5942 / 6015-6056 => -2.4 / 1.51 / 1.81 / 1.58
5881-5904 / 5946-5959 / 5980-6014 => -1.2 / 1.3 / 1.81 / 1.59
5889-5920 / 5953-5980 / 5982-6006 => -0.7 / 1.49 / 1.81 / 1.71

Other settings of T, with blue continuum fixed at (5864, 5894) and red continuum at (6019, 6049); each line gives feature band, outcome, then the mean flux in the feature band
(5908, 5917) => -1.03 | 1.78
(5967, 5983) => -0.59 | 1.76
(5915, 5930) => -1.72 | 1.8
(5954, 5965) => -0.51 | 1.75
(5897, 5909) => -0.23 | 1.61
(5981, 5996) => -0.84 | 1.82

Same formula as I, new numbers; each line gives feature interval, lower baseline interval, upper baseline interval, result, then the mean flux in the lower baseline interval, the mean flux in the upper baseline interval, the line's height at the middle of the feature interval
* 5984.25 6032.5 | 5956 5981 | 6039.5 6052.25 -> 0.03 mag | 1.77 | 1.88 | 1.82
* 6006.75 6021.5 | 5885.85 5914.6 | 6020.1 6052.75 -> -0.01 mag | 1.41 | 1.81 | 1.75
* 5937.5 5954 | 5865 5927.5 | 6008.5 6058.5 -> -0.07 mag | 1.6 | 1.81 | 1.68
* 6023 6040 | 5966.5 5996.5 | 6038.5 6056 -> 0.04 mag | 1.79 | 1.88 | 1.86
